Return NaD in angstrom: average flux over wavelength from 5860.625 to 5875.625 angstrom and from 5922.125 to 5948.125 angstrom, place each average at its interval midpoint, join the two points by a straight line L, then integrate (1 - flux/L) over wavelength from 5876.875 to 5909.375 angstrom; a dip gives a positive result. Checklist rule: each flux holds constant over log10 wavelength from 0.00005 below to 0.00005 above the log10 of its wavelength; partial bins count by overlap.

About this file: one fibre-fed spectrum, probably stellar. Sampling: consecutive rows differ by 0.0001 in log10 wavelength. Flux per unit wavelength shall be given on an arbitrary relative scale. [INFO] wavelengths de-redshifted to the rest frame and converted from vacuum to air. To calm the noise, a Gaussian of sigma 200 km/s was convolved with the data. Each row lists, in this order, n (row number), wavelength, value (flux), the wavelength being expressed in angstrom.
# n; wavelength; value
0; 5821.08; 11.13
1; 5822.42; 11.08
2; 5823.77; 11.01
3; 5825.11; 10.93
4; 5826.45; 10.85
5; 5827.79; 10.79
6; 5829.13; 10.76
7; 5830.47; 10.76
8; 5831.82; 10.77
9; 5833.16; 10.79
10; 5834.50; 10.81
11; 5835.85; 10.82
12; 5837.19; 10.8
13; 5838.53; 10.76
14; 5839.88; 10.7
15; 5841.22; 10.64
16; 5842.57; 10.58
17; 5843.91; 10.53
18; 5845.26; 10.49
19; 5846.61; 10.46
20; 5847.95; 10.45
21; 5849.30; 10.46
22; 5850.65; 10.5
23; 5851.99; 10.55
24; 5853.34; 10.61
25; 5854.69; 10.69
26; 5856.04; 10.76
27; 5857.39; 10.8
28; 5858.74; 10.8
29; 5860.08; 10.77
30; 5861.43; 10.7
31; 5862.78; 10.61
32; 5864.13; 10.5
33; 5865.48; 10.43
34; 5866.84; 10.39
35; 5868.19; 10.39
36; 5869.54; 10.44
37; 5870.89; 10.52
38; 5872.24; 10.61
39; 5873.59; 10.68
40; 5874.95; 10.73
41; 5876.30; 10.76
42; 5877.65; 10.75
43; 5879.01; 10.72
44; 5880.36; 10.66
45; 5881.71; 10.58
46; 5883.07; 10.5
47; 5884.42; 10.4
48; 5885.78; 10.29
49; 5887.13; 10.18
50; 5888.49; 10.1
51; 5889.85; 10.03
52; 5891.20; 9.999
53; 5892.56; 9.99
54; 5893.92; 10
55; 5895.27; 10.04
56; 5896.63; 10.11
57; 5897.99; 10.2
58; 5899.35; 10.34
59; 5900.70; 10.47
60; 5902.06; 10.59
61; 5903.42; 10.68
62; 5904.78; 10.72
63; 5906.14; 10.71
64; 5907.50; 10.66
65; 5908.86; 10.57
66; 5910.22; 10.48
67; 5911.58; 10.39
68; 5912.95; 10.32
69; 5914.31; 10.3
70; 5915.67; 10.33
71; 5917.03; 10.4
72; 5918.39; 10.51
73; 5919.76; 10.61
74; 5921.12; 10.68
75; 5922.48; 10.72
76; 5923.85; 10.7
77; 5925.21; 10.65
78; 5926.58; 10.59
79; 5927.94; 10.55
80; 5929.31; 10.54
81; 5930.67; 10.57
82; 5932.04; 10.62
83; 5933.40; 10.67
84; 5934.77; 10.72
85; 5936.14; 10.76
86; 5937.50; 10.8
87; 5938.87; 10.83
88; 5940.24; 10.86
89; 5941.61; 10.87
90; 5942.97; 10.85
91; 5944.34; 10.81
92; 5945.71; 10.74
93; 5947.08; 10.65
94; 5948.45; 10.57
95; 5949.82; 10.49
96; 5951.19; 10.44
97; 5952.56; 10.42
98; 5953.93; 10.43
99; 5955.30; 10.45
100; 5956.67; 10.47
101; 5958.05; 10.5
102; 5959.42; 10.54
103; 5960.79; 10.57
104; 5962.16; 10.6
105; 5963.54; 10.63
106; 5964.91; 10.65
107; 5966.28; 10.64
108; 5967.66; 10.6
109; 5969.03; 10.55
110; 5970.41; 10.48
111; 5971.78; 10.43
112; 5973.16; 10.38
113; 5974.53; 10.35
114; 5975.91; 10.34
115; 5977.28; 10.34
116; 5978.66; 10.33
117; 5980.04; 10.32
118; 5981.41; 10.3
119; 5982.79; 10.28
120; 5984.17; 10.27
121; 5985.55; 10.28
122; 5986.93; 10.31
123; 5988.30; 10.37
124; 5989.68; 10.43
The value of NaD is 0.7 angstrom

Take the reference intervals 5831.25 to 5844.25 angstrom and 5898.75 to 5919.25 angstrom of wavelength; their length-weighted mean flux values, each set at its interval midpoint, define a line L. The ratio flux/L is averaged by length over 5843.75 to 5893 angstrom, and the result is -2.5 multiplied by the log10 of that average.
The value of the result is 0.013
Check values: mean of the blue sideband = 10.7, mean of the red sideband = 10.5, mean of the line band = 10.5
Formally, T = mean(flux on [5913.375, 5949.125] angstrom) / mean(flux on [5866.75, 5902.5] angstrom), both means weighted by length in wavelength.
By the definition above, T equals 1.0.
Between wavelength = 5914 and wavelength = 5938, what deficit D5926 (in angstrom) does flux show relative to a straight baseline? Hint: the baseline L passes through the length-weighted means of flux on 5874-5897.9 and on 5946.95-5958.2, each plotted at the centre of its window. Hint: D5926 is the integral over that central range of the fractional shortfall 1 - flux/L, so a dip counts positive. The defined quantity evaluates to -0.4 angstrom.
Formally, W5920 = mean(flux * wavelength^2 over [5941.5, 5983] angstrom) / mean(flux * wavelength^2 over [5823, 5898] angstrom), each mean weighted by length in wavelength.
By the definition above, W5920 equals 1.0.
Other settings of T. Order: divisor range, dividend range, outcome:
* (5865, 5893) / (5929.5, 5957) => 1.02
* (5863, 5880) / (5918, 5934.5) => 1.00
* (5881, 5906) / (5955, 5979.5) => 1.02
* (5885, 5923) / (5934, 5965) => 1.03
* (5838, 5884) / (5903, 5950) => 1.00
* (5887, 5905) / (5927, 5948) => 1.05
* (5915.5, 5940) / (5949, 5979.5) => 0.99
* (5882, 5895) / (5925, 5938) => 1.05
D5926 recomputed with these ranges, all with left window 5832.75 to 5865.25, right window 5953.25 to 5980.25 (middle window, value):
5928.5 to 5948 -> -0.39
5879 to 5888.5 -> 0.15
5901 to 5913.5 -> 0.00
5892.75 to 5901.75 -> 0.32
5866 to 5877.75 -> 0.04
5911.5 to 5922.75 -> 0.09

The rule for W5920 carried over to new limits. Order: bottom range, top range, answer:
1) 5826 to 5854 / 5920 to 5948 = 1.04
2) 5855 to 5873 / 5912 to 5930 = 1.01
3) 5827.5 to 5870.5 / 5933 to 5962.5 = 1.03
